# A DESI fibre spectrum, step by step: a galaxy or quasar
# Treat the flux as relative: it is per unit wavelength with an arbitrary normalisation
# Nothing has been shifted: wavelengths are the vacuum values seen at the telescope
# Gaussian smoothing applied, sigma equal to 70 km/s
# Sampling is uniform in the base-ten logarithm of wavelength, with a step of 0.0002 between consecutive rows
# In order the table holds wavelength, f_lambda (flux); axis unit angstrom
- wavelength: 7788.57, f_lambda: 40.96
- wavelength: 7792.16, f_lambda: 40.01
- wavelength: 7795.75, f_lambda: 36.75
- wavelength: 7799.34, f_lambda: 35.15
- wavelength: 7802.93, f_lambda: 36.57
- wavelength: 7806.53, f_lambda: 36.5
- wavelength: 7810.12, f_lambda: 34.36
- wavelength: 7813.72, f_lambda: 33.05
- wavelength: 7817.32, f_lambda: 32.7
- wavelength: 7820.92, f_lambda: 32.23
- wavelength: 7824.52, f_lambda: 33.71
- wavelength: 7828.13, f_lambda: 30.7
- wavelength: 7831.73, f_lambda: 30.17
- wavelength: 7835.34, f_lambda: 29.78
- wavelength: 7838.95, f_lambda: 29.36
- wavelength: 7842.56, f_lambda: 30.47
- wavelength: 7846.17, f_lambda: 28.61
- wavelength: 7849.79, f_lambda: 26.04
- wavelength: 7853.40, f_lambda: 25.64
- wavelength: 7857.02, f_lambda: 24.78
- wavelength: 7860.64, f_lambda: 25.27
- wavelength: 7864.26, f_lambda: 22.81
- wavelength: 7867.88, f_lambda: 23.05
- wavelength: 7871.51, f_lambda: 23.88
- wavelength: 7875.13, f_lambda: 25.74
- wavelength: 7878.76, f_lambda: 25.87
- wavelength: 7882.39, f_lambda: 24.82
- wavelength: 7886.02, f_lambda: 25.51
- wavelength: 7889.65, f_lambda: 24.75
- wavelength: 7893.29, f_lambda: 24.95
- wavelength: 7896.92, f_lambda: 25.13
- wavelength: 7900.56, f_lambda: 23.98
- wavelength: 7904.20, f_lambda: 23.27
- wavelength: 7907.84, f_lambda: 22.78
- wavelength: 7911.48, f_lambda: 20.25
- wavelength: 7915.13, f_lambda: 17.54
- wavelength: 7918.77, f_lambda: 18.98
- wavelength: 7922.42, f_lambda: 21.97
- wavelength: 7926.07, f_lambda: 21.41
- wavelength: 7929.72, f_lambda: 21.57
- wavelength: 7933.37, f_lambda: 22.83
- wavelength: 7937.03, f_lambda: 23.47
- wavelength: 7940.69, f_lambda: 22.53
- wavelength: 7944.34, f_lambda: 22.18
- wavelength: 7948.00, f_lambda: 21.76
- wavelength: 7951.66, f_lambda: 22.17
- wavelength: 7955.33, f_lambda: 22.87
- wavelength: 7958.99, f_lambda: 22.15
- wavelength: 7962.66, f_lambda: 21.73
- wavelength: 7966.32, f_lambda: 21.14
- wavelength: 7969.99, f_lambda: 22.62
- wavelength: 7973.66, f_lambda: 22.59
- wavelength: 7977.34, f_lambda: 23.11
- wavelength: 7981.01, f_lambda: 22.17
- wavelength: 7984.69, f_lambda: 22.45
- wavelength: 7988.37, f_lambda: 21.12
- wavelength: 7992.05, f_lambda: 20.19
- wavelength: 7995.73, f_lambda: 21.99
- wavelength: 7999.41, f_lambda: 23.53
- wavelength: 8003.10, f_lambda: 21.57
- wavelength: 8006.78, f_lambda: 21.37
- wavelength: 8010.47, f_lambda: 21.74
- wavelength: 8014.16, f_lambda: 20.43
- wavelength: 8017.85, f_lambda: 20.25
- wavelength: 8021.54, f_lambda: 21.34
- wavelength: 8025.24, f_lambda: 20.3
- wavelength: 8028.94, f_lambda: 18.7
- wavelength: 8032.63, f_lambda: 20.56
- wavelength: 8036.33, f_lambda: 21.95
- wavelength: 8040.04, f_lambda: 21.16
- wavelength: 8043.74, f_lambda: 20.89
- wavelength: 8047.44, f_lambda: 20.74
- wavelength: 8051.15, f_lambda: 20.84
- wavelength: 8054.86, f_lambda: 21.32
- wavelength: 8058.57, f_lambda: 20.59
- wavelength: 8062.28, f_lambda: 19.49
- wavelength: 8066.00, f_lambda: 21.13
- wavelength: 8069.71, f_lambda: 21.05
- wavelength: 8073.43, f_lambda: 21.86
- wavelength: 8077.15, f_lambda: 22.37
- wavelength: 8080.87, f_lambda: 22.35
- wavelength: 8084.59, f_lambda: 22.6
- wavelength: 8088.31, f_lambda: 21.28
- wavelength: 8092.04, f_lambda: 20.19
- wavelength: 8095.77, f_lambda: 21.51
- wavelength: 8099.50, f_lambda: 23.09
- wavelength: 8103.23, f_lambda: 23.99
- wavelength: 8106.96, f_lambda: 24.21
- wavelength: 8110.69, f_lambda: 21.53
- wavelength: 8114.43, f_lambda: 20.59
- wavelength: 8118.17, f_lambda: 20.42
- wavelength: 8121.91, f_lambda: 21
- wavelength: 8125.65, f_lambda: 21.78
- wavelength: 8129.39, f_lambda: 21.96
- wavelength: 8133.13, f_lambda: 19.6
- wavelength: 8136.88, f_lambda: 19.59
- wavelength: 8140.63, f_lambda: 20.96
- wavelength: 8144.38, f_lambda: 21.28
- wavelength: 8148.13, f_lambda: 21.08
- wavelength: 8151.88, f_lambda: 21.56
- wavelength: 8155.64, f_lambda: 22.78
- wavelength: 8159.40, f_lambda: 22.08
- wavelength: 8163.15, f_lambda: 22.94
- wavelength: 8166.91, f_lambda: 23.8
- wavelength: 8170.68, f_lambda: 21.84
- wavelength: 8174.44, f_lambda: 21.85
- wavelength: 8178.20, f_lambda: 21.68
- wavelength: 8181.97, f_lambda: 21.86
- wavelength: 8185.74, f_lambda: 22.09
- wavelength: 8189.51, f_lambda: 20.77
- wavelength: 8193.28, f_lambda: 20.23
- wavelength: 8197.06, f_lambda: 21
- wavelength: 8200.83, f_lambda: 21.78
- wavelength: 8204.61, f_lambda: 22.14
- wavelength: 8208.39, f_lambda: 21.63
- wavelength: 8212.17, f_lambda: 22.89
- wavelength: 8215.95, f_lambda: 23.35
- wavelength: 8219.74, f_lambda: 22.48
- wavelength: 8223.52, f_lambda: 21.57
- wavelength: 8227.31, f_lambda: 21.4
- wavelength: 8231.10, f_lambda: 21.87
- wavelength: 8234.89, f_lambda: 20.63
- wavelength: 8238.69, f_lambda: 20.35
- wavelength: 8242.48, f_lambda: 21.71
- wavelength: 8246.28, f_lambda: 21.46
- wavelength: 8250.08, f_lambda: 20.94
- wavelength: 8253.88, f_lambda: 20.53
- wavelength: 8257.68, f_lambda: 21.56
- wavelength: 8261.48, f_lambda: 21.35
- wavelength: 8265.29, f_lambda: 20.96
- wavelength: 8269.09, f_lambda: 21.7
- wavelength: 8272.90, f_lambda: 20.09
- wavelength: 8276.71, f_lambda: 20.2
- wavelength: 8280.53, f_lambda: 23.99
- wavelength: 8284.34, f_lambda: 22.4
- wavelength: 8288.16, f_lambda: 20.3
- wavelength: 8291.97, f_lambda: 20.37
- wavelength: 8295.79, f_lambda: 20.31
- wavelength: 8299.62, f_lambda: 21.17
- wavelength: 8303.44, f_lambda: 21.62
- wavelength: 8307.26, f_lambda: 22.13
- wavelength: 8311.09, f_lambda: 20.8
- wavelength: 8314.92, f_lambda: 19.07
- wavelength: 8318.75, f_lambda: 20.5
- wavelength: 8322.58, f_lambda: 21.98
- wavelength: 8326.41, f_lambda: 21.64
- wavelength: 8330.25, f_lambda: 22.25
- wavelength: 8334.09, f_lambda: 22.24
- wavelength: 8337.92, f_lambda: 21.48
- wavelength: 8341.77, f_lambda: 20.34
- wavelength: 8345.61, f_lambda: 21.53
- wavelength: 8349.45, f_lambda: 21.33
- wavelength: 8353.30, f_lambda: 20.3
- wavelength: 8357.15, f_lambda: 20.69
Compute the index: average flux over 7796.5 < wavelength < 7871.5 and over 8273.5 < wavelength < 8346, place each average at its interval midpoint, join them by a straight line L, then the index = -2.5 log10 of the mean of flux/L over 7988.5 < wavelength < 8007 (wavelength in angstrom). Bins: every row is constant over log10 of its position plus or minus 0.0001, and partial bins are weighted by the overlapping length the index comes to 0.24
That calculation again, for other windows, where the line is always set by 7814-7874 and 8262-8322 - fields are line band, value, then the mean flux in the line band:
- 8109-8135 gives 0.14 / 21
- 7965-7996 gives 0.18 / 21.9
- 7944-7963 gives 0.19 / 22.2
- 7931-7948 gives 0.18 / 22.6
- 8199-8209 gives 0.03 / 21.9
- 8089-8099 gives 0.14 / 21.2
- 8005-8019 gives 0.21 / 21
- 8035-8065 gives 0.19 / 20.9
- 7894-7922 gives 0.24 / 21.8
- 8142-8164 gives 0.07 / 21.9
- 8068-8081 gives 0.12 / 21.9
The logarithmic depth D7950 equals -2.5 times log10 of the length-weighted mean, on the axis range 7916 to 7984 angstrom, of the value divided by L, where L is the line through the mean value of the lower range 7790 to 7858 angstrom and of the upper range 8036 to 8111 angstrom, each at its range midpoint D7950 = 0.21 mag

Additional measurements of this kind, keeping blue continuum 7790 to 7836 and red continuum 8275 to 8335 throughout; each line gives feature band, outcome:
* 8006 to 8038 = 0.353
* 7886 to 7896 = 0.271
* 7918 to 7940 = 0.382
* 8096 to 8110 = 0.141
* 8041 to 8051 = 0.321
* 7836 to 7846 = 0.128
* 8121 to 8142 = 0.235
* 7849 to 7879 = 0.308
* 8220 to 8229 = 0.083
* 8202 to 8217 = 0.064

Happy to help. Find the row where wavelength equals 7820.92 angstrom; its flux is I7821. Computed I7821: 32.23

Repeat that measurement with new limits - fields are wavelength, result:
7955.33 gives 22.87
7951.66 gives 22.17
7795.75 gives 36.75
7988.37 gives 21.12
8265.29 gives 20.96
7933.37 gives 22.83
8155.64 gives 22.78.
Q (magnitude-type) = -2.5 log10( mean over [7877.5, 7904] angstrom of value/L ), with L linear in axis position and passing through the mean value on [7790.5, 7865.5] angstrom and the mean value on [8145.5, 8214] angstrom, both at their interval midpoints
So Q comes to 0.187 mag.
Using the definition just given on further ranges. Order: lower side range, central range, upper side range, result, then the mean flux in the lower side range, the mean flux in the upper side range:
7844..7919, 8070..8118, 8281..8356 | 0.032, 24.1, 21.2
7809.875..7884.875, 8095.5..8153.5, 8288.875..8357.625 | 0.120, 28.1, 21.1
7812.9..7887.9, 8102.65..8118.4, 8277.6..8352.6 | 0.092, 27.7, 21.3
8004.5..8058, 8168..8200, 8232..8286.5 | -0.018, 20.8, 21.3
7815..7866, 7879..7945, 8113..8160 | 0.184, 28.8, 21.1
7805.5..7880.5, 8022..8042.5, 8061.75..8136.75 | 0.141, 28.7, 21.6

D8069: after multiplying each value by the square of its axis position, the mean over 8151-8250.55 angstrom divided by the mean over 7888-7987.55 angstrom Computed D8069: 1.04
